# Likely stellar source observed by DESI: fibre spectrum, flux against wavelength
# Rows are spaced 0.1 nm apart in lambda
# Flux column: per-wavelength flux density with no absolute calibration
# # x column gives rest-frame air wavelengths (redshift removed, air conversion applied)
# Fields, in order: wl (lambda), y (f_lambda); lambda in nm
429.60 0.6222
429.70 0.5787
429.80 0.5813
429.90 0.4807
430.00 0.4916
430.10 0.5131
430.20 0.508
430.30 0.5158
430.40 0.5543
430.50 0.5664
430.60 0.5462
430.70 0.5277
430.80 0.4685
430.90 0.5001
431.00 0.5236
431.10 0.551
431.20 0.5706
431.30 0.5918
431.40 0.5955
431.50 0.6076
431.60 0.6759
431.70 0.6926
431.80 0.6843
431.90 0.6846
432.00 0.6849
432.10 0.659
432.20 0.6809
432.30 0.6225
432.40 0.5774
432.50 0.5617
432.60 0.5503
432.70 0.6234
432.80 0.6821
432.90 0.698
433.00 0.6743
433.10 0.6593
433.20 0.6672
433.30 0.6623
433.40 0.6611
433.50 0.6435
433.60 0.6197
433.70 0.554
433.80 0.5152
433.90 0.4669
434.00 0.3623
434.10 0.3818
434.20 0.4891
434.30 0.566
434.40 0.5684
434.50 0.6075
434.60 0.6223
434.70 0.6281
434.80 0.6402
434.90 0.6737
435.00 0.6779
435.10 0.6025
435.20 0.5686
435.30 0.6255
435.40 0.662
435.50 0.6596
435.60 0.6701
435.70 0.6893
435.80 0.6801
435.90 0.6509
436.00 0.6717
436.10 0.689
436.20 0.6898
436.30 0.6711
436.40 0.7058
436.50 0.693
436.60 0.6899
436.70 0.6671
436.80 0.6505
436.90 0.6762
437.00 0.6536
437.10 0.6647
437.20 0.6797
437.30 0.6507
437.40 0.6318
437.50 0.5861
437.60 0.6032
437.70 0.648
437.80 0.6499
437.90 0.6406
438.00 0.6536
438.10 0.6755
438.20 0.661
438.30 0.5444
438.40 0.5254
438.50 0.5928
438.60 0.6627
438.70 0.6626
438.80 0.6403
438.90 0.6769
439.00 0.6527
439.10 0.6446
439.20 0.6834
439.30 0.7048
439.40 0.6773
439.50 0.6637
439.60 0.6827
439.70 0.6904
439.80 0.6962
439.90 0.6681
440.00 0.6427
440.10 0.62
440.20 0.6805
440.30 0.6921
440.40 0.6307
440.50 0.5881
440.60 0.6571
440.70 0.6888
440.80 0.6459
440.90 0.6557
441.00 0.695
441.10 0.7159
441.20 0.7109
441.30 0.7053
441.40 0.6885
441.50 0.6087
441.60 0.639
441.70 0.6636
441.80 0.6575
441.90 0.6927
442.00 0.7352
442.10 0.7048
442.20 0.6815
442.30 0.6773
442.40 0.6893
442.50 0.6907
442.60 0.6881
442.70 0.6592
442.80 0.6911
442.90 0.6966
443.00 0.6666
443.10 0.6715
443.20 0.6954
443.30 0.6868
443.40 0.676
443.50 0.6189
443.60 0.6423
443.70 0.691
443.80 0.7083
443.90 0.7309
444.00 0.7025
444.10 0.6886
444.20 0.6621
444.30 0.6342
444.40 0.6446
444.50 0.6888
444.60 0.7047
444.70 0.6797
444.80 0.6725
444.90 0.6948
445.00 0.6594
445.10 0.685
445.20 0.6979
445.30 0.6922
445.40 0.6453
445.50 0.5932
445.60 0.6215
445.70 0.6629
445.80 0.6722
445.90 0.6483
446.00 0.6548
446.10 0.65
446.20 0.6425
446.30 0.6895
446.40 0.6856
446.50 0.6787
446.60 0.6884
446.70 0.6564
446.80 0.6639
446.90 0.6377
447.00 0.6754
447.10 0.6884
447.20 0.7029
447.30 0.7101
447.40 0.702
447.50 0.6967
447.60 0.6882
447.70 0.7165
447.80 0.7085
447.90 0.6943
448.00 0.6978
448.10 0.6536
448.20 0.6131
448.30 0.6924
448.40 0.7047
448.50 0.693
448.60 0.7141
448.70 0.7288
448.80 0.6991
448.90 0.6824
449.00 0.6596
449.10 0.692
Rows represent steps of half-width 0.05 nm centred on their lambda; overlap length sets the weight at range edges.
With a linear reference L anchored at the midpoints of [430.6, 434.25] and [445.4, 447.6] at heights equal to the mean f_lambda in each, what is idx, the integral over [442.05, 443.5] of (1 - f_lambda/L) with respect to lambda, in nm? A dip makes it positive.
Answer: -0.08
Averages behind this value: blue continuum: 0.593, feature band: 0.682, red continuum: 0.668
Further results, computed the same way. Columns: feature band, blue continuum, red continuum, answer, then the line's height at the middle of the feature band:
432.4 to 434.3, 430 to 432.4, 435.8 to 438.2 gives 0.10 nm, 0.614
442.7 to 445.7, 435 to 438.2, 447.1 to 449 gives 0.03 nm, 0.681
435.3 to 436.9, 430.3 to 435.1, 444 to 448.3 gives -0.15 nm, 0.615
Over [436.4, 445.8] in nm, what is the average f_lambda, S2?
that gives 0.665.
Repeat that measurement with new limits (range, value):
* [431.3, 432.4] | 0.652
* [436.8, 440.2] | 0.649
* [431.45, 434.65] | 0.606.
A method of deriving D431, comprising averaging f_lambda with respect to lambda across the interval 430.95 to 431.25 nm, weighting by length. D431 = 0.548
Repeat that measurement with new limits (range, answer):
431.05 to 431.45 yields 0.577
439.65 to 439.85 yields 0.693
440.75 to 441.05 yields 0.666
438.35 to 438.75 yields 0.611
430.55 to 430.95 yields 0.511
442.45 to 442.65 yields 0.689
